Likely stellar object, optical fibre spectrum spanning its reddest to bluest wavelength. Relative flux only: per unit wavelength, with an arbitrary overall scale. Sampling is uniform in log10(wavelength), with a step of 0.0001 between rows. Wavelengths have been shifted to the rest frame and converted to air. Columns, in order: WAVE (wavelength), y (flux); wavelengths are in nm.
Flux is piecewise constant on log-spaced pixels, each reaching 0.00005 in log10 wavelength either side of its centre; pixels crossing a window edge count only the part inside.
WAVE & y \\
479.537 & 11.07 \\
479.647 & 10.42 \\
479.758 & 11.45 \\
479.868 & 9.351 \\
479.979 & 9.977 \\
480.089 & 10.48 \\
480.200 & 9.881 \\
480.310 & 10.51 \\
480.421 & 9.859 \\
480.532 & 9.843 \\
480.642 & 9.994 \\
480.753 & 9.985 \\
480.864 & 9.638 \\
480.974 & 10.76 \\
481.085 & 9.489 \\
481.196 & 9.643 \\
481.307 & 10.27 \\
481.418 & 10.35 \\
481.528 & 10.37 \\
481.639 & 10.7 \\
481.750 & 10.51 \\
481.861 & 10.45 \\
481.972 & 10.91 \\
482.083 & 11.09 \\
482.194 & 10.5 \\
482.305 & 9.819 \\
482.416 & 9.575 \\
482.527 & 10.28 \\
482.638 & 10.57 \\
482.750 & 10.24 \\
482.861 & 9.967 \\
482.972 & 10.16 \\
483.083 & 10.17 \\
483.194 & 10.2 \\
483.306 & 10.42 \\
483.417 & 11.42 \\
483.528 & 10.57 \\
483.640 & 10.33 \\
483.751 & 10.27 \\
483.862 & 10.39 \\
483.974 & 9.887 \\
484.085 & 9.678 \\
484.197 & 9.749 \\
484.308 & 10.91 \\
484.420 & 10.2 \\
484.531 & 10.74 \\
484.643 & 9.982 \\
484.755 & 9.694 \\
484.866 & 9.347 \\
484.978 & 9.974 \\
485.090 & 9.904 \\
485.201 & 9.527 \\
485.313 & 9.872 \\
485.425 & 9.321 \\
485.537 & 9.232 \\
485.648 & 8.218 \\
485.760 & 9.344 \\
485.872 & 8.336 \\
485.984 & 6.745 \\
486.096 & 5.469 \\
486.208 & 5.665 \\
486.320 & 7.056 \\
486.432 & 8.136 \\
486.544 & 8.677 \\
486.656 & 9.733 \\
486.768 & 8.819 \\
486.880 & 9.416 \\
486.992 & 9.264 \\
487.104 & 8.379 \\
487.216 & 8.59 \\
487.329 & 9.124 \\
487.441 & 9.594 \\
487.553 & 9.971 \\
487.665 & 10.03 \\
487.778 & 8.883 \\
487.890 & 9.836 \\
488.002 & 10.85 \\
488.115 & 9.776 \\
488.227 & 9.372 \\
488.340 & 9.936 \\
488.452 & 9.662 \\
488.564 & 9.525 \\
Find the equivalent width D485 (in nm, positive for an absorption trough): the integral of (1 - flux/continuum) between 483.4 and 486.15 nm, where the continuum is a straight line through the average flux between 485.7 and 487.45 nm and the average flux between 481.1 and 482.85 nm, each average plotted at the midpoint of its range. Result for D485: -0.141 nm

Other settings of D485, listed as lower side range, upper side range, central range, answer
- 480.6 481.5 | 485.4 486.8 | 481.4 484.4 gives -0.34 nm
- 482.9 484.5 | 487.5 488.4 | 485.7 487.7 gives 0.30 nm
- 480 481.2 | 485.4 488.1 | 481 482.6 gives -0.09 nm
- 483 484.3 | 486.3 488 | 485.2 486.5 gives 0.21 nm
